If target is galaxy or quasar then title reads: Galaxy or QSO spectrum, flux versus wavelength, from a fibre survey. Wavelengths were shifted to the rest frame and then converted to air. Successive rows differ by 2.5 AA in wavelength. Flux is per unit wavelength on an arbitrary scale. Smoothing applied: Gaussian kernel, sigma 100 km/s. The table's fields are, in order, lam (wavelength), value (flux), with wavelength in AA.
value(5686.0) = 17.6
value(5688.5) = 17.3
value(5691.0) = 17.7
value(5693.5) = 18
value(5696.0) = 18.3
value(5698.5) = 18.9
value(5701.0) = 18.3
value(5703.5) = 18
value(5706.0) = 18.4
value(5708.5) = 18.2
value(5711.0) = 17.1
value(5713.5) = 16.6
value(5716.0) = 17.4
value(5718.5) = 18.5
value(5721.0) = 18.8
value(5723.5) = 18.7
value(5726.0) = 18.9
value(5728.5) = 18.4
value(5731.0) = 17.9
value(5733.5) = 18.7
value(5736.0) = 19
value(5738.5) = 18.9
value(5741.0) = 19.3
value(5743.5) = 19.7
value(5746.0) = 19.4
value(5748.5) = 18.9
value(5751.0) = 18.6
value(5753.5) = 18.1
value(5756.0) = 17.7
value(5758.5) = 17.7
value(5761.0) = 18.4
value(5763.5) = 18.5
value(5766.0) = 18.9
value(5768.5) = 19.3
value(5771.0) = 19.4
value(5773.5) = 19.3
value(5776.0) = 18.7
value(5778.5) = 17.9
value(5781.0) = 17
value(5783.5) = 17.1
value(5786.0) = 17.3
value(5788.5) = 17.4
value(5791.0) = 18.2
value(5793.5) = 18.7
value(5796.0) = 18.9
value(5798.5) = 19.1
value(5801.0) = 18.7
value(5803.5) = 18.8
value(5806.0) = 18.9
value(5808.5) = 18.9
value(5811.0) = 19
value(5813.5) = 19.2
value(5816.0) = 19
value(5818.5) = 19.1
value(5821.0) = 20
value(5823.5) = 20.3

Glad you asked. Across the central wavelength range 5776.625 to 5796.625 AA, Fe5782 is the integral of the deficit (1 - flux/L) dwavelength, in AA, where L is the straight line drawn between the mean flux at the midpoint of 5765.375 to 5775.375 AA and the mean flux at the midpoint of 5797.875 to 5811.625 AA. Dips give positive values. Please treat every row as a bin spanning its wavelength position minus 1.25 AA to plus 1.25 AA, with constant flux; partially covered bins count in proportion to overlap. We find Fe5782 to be 1.3 AA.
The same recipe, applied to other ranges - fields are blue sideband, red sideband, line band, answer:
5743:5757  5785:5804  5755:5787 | 0.5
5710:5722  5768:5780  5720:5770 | -1.2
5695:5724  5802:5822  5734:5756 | -0.6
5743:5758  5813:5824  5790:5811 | 0.5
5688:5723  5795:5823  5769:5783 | 0.2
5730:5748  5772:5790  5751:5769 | 0.1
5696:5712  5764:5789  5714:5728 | -0.1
